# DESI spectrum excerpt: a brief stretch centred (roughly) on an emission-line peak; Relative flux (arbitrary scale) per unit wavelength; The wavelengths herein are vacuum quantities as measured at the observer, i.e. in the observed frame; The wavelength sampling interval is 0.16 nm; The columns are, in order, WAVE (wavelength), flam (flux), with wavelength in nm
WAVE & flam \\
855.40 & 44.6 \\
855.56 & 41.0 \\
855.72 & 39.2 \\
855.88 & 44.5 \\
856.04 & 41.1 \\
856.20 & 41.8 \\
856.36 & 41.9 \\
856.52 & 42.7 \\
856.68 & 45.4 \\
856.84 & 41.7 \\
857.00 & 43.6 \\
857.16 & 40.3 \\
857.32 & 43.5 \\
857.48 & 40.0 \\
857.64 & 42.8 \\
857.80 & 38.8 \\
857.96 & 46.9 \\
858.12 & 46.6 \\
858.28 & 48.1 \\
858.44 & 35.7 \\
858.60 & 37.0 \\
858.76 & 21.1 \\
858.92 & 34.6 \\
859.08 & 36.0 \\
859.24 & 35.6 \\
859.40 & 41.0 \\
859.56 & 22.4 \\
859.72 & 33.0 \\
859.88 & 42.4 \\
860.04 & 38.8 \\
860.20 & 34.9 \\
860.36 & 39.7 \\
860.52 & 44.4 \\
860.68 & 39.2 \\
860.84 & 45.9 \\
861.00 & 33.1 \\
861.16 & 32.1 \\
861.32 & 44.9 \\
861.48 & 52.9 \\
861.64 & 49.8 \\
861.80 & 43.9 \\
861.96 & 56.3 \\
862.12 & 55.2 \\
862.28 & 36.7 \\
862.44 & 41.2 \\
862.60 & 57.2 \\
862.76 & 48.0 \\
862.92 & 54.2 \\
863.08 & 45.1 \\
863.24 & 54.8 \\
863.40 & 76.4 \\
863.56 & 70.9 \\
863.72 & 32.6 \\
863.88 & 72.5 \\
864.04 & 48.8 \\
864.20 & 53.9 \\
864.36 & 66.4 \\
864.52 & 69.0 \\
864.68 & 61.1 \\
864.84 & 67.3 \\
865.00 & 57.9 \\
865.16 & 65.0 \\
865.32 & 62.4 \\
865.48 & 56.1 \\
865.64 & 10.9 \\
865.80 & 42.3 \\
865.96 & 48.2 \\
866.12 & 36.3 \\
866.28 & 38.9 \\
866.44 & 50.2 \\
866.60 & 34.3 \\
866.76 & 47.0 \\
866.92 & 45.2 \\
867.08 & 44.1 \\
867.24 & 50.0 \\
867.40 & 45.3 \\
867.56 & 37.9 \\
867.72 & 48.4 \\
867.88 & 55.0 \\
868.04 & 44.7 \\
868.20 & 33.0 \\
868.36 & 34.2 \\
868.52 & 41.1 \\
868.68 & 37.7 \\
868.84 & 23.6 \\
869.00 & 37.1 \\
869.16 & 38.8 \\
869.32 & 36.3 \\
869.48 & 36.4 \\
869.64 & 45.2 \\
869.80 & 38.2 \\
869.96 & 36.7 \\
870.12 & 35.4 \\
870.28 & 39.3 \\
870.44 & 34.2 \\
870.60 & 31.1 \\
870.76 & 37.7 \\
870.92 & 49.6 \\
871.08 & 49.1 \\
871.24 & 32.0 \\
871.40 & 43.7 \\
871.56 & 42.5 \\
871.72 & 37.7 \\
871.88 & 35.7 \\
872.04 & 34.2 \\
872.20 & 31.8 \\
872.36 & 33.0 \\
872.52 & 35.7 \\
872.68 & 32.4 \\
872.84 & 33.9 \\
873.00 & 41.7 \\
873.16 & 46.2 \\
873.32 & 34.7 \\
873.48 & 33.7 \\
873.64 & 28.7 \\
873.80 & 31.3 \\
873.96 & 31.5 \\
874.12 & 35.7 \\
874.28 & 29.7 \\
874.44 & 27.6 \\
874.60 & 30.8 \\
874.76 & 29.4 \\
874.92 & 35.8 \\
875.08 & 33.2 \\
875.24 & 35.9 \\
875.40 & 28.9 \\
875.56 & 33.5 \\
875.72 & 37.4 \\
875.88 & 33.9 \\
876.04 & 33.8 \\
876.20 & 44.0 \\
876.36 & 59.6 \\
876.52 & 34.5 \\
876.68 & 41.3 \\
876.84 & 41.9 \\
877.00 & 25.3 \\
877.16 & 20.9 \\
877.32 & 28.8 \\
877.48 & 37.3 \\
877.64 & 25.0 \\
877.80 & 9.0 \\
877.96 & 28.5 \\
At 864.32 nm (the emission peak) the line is C IV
